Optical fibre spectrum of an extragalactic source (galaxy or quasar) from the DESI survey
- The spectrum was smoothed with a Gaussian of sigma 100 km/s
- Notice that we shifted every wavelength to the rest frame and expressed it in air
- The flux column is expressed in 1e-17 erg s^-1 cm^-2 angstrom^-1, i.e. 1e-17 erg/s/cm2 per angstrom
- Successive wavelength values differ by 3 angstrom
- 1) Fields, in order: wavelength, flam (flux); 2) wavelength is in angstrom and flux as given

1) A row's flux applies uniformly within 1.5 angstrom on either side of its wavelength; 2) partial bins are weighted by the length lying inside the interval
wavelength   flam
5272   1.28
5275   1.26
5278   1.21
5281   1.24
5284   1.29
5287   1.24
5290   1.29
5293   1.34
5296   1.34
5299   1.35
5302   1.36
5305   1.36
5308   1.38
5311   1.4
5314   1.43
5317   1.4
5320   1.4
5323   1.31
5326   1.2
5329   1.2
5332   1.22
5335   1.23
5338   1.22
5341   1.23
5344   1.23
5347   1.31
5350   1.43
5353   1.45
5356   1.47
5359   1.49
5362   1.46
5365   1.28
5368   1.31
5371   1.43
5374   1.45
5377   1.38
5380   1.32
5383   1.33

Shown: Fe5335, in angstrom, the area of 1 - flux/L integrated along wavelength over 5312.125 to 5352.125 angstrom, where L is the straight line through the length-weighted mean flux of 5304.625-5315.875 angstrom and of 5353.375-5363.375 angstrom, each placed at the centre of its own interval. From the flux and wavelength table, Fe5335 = 3.7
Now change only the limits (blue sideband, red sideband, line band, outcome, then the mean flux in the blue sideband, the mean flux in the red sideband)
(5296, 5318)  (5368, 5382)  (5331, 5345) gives 1.6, 1.38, 1.38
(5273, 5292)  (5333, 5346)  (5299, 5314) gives -1.6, 1.26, 1.23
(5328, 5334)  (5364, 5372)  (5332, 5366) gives -1.8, 1.21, 1.34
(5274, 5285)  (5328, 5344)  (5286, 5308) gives -1.6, 1.25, 1.22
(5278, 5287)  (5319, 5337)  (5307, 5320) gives -1.5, 1.25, 1.25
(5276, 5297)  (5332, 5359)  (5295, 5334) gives -1.0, 1.28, 1.33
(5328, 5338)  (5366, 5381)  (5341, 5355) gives -0.7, 1.22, 1.38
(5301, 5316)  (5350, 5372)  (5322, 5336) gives 1.7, 1.39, 1.41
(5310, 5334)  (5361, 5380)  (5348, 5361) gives -0.9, 1.32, 1.38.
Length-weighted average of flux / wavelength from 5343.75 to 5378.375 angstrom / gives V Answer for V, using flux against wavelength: 1.4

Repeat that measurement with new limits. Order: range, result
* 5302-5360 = 1.33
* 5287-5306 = 1.33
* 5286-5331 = 1.33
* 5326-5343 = 1.22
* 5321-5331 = 1.24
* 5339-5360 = 1.37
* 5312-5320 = 1.41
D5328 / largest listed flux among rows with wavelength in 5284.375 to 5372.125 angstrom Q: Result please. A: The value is 1.49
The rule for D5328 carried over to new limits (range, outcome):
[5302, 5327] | 1.43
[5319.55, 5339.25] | 1.4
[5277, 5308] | 1.38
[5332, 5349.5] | 1.31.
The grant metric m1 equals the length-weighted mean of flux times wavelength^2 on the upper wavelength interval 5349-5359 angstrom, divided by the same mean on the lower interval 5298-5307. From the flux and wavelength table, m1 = 1.09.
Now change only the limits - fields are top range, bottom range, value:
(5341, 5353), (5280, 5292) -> 1.07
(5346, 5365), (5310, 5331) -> 1.09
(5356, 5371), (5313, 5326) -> 1.04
